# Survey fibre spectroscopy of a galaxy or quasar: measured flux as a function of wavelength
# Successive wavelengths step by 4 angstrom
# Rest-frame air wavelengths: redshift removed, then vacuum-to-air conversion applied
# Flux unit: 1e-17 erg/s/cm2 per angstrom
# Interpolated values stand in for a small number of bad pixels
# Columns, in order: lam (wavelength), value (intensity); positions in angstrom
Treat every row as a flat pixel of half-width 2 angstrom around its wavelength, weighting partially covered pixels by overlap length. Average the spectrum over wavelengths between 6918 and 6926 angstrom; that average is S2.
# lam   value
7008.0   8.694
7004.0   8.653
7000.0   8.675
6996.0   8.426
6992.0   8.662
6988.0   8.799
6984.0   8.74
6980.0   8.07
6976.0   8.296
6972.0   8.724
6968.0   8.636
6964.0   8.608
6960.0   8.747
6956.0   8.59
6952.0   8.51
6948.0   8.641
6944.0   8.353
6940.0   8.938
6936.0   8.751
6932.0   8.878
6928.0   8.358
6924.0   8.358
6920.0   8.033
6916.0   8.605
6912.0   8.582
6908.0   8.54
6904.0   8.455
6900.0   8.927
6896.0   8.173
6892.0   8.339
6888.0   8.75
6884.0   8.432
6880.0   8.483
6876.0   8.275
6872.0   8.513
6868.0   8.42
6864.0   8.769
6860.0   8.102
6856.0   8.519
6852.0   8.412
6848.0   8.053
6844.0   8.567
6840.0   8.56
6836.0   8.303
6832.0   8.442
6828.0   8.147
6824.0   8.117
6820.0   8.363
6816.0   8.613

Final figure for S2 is 8.2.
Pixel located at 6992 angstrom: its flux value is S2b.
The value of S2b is 8.662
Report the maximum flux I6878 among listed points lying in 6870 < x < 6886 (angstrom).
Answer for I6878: 8.513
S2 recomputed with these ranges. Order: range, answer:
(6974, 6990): 8.48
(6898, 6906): 8.69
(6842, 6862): 8.33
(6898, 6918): 8.62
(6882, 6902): 8.52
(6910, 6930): 8.39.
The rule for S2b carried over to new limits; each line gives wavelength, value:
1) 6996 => 8.426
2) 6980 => 8.07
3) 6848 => 8.053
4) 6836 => 8.303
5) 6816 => 8.613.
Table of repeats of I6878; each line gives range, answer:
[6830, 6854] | 8.567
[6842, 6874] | 8.769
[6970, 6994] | 8.799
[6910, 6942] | 8.938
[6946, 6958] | 8.641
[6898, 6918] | 8.927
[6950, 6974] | 8.747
